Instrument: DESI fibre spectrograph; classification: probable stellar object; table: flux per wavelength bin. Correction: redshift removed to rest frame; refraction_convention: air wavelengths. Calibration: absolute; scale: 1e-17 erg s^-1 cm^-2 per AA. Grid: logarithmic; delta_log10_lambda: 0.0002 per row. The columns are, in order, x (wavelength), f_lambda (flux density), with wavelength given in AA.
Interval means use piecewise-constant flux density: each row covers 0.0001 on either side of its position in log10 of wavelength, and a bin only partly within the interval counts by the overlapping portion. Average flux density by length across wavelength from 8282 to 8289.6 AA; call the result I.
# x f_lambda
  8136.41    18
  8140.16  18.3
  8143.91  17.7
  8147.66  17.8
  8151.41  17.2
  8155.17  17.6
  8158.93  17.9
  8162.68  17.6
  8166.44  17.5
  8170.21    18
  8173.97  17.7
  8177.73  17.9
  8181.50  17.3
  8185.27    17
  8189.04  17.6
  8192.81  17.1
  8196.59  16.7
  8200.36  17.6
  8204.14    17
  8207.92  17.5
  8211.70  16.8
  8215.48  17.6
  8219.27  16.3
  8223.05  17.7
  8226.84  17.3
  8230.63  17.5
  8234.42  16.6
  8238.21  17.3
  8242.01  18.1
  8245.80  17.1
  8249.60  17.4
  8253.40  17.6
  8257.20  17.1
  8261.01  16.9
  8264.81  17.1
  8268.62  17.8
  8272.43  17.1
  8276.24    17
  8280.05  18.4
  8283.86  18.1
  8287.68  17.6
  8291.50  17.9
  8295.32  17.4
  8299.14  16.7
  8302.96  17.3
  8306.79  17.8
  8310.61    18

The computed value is 17.8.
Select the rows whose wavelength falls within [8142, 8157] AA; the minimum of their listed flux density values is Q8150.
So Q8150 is 17.2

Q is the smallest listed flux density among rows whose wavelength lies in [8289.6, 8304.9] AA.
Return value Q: 16.7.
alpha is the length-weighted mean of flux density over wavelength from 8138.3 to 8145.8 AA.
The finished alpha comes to 18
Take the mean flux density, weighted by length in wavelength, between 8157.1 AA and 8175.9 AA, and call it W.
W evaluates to 17.7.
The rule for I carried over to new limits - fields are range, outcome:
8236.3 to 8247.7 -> 17.5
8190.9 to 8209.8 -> 17.2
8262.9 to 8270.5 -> 17.5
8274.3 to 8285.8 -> 17.8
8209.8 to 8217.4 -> 17.2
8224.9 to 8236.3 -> 17.1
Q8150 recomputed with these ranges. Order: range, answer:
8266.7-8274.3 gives 17.1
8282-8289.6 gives 17.6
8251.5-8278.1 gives 16.9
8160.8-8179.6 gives 17.5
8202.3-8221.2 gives 16.3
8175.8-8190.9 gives 17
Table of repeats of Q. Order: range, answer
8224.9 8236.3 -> 16.6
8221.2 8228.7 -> 17.3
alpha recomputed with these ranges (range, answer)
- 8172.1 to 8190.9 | 17.5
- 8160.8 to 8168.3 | 17.6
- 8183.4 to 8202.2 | 17.2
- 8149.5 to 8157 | 17.4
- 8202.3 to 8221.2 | 17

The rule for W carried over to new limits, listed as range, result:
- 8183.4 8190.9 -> 17.3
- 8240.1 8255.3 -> 17.6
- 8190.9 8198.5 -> 16.9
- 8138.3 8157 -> 17.7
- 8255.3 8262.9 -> 17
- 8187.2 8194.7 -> 17.3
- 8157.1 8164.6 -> 17.8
